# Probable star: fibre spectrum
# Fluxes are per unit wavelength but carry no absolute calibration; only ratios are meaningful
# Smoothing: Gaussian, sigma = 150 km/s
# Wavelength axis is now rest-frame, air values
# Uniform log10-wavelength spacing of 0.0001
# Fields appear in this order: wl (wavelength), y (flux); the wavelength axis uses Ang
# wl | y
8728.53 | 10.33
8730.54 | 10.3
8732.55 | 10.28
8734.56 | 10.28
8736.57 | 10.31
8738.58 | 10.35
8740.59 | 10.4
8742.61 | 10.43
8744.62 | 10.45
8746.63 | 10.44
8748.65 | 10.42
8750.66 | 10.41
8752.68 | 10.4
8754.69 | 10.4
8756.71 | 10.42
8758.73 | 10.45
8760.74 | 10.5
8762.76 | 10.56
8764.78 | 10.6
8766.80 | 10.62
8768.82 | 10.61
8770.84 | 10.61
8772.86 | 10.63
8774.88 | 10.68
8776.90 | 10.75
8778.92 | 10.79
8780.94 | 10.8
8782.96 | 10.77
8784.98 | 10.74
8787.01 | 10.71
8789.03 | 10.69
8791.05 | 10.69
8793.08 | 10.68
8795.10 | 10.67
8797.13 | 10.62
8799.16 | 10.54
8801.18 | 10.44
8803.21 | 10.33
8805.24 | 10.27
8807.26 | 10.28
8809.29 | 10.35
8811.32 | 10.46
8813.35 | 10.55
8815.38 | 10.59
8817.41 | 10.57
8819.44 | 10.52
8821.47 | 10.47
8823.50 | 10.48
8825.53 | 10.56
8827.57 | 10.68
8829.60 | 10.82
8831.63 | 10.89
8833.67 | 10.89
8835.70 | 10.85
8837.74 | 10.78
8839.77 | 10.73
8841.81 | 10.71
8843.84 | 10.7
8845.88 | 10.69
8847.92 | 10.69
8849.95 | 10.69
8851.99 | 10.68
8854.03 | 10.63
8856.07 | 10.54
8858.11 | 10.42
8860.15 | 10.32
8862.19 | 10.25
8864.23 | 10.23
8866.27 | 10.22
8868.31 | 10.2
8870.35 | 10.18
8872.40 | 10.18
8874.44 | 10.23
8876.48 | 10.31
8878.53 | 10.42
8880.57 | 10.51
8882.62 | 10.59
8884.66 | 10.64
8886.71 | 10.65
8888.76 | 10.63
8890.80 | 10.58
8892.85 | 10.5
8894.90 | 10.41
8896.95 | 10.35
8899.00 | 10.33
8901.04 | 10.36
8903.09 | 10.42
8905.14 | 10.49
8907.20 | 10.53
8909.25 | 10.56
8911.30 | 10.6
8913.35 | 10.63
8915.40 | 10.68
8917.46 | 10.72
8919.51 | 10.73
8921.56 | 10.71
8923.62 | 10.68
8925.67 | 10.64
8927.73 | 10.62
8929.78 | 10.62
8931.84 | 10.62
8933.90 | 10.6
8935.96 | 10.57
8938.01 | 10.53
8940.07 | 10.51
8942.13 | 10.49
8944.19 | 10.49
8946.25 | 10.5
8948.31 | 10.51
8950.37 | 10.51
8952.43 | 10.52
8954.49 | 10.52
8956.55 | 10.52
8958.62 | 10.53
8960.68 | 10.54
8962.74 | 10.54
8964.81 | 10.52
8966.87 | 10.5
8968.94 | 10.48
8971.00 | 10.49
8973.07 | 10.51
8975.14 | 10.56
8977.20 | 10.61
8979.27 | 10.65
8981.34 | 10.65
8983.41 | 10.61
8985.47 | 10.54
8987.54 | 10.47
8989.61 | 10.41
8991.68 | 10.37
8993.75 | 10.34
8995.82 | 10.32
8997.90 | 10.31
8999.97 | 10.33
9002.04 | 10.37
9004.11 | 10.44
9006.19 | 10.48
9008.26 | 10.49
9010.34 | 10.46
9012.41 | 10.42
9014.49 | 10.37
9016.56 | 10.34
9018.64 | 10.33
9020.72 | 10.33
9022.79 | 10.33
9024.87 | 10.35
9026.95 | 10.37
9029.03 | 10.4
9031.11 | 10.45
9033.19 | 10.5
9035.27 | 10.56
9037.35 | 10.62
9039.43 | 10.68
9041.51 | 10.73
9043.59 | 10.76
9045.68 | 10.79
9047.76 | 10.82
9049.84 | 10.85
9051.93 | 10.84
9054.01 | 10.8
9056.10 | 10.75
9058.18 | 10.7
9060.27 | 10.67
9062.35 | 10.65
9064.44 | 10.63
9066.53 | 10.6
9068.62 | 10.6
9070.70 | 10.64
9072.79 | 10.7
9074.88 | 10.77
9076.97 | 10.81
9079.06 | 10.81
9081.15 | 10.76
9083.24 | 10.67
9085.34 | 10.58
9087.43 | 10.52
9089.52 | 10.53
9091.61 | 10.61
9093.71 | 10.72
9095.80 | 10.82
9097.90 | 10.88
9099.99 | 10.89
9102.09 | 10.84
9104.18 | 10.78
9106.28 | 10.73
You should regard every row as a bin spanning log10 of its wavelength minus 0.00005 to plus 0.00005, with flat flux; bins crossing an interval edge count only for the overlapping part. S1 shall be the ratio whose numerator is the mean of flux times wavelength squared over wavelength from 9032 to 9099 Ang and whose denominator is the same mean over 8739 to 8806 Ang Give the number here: 1.08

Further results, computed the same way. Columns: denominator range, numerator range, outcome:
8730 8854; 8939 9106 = 1.05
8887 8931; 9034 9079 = 1.05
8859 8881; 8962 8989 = 1.05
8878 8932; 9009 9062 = 1.03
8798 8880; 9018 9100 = 1.06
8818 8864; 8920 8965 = 1.02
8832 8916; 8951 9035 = 1.02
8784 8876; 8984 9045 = 1.03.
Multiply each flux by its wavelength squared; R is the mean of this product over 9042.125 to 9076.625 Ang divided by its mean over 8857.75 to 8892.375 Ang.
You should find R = 1.1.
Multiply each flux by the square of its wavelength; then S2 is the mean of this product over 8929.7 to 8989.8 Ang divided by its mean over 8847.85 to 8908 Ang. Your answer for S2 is 1.03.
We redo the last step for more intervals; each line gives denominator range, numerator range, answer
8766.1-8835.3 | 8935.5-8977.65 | 1.03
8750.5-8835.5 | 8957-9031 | 1.03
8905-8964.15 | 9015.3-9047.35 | 1.02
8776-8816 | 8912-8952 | 1.03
